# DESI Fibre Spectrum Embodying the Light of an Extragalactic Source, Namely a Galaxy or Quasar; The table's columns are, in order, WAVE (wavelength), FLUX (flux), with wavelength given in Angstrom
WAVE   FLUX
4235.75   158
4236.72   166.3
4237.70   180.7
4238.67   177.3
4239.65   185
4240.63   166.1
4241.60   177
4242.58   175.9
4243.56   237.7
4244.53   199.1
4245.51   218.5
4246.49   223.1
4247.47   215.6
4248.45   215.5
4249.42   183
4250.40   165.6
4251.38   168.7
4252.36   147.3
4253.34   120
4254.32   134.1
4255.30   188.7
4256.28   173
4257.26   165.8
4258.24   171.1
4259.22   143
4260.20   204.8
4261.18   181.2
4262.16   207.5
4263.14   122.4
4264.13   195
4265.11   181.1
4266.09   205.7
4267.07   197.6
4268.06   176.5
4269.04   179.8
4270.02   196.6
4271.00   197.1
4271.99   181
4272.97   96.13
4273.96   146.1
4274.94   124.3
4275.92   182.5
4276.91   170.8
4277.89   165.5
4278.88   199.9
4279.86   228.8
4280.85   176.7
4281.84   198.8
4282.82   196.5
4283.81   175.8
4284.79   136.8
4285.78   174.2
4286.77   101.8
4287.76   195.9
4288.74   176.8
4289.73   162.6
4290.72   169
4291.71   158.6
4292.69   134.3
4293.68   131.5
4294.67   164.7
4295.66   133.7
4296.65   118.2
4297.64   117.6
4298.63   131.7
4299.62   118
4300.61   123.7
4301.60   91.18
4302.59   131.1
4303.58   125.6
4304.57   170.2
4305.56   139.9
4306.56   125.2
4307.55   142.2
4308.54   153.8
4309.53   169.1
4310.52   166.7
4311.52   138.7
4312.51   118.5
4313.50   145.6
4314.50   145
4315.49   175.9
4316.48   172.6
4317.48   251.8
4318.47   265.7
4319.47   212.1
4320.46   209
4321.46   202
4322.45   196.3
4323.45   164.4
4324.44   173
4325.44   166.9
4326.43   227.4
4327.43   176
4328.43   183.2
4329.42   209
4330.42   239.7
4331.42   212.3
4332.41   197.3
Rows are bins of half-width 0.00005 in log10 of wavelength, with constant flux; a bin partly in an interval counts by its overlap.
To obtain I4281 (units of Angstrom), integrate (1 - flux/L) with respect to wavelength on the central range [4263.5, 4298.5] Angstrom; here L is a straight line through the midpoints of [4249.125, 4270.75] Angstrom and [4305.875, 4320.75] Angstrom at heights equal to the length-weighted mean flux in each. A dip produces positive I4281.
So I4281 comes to 1.27 Angstrom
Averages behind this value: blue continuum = 173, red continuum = 172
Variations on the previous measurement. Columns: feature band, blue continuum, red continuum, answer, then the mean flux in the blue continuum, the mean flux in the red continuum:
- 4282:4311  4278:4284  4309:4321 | 6.5 Angstrom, 195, 181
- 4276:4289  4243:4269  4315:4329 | 0.8 Angstrom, 182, 198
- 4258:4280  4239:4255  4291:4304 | -2.2 Angstrom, 183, 130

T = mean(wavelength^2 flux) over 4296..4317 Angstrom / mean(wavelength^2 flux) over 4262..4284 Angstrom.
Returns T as 0.79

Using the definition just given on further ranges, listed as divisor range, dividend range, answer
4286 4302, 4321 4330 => 1.37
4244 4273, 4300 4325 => 0.94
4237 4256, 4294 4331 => 0.93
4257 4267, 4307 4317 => 0.87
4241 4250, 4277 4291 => 0.88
